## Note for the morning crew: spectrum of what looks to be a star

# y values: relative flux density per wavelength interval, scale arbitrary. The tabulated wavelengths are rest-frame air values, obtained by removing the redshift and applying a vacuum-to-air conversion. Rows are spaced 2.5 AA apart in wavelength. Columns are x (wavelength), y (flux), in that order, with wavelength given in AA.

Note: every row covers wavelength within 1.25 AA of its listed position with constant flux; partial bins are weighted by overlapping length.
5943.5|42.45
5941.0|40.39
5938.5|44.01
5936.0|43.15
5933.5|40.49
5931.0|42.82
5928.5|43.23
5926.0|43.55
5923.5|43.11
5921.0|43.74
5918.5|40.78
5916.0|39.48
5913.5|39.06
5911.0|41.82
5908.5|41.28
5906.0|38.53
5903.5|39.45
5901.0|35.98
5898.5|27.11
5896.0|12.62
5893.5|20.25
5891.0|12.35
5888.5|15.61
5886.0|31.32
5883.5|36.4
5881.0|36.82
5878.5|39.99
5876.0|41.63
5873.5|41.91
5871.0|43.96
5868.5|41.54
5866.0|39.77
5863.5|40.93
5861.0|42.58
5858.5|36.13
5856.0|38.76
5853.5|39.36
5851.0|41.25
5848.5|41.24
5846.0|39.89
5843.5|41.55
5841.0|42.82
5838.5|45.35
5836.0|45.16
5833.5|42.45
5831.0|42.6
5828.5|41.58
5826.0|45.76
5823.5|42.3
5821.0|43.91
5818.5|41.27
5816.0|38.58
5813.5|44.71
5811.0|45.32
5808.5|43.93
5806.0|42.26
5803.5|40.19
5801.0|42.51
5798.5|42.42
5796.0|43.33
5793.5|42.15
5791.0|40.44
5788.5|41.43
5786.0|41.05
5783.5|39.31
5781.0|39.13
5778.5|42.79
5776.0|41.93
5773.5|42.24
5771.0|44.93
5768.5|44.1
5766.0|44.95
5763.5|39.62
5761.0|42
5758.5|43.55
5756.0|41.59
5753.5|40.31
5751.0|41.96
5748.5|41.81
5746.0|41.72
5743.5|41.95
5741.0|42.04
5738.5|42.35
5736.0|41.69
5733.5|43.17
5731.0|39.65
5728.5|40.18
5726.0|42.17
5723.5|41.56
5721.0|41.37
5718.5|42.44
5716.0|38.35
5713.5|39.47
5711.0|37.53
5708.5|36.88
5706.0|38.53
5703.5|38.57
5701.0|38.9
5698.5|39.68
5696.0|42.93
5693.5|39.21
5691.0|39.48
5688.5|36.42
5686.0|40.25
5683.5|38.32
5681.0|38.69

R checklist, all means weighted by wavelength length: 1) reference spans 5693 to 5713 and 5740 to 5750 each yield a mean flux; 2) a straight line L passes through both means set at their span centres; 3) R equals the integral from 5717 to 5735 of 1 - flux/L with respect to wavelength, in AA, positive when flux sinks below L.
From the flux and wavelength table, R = -0.4 AA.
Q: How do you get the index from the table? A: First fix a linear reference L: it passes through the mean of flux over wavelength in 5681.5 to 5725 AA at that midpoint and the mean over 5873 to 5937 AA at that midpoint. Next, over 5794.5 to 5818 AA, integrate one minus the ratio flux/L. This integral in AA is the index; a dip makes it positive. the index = -3.1 AA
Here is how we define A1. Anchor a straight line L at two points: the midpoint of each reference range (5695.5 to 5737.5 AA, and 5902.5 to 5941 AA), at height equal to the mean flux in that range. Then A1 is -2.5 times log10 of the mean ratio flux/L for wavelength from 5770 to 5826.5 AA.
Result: -0.038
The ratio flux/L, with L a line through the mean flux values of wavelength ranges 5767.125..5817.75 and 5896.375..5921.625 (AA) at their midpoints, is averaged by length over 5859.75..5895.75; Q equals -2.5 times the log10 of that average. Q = 0.15 mag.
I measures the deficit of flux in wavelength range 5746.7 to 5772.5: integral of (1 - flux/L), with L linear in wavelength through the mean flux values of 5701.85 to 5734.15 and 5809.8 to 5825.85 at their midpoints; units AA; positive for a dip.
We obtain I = -0.8 AA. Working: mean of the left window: 39.9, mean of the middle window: 42.5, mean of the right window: 42.9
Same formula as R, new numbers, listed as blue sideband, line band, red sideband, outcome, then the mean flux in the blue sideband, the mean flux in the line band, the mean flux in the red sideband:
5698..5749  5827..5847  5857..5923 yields -3.05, 40.5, 42.7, 35.5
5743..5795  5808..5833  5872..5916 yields -3.18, 41.9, 43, 32.7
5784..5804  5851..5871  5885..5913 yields -3.97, 41.7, 40.2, 29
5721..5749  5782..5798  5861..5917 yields -0.89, 41.6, 41.3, 34.6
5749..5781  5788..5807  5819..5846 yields 0.39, 42.3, 41.9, 43.1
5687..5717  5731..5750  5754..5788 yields -0.62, 38.8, 41.9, 42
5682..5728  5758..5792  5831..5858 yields -1.11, 39.6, 41.9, 41.7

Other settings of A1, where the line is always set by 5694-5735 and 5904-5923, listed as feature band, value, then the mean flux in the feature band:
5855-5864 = 0.028 mag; 39.5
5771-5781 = -0.052 mag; 42.2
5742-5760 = -0.044 mag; 41.8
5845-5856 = 0.007 mag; 40.3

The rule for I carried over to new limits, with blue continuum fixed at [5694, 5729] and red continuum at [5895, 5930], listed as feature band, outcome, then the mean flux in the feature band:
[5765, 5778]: -1.40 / 43.6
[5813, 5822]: -0.68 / 41.9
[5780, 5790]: -0.27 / 40.3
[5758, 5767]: -0.68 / 42.4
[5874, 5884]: -0.20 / 39.1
